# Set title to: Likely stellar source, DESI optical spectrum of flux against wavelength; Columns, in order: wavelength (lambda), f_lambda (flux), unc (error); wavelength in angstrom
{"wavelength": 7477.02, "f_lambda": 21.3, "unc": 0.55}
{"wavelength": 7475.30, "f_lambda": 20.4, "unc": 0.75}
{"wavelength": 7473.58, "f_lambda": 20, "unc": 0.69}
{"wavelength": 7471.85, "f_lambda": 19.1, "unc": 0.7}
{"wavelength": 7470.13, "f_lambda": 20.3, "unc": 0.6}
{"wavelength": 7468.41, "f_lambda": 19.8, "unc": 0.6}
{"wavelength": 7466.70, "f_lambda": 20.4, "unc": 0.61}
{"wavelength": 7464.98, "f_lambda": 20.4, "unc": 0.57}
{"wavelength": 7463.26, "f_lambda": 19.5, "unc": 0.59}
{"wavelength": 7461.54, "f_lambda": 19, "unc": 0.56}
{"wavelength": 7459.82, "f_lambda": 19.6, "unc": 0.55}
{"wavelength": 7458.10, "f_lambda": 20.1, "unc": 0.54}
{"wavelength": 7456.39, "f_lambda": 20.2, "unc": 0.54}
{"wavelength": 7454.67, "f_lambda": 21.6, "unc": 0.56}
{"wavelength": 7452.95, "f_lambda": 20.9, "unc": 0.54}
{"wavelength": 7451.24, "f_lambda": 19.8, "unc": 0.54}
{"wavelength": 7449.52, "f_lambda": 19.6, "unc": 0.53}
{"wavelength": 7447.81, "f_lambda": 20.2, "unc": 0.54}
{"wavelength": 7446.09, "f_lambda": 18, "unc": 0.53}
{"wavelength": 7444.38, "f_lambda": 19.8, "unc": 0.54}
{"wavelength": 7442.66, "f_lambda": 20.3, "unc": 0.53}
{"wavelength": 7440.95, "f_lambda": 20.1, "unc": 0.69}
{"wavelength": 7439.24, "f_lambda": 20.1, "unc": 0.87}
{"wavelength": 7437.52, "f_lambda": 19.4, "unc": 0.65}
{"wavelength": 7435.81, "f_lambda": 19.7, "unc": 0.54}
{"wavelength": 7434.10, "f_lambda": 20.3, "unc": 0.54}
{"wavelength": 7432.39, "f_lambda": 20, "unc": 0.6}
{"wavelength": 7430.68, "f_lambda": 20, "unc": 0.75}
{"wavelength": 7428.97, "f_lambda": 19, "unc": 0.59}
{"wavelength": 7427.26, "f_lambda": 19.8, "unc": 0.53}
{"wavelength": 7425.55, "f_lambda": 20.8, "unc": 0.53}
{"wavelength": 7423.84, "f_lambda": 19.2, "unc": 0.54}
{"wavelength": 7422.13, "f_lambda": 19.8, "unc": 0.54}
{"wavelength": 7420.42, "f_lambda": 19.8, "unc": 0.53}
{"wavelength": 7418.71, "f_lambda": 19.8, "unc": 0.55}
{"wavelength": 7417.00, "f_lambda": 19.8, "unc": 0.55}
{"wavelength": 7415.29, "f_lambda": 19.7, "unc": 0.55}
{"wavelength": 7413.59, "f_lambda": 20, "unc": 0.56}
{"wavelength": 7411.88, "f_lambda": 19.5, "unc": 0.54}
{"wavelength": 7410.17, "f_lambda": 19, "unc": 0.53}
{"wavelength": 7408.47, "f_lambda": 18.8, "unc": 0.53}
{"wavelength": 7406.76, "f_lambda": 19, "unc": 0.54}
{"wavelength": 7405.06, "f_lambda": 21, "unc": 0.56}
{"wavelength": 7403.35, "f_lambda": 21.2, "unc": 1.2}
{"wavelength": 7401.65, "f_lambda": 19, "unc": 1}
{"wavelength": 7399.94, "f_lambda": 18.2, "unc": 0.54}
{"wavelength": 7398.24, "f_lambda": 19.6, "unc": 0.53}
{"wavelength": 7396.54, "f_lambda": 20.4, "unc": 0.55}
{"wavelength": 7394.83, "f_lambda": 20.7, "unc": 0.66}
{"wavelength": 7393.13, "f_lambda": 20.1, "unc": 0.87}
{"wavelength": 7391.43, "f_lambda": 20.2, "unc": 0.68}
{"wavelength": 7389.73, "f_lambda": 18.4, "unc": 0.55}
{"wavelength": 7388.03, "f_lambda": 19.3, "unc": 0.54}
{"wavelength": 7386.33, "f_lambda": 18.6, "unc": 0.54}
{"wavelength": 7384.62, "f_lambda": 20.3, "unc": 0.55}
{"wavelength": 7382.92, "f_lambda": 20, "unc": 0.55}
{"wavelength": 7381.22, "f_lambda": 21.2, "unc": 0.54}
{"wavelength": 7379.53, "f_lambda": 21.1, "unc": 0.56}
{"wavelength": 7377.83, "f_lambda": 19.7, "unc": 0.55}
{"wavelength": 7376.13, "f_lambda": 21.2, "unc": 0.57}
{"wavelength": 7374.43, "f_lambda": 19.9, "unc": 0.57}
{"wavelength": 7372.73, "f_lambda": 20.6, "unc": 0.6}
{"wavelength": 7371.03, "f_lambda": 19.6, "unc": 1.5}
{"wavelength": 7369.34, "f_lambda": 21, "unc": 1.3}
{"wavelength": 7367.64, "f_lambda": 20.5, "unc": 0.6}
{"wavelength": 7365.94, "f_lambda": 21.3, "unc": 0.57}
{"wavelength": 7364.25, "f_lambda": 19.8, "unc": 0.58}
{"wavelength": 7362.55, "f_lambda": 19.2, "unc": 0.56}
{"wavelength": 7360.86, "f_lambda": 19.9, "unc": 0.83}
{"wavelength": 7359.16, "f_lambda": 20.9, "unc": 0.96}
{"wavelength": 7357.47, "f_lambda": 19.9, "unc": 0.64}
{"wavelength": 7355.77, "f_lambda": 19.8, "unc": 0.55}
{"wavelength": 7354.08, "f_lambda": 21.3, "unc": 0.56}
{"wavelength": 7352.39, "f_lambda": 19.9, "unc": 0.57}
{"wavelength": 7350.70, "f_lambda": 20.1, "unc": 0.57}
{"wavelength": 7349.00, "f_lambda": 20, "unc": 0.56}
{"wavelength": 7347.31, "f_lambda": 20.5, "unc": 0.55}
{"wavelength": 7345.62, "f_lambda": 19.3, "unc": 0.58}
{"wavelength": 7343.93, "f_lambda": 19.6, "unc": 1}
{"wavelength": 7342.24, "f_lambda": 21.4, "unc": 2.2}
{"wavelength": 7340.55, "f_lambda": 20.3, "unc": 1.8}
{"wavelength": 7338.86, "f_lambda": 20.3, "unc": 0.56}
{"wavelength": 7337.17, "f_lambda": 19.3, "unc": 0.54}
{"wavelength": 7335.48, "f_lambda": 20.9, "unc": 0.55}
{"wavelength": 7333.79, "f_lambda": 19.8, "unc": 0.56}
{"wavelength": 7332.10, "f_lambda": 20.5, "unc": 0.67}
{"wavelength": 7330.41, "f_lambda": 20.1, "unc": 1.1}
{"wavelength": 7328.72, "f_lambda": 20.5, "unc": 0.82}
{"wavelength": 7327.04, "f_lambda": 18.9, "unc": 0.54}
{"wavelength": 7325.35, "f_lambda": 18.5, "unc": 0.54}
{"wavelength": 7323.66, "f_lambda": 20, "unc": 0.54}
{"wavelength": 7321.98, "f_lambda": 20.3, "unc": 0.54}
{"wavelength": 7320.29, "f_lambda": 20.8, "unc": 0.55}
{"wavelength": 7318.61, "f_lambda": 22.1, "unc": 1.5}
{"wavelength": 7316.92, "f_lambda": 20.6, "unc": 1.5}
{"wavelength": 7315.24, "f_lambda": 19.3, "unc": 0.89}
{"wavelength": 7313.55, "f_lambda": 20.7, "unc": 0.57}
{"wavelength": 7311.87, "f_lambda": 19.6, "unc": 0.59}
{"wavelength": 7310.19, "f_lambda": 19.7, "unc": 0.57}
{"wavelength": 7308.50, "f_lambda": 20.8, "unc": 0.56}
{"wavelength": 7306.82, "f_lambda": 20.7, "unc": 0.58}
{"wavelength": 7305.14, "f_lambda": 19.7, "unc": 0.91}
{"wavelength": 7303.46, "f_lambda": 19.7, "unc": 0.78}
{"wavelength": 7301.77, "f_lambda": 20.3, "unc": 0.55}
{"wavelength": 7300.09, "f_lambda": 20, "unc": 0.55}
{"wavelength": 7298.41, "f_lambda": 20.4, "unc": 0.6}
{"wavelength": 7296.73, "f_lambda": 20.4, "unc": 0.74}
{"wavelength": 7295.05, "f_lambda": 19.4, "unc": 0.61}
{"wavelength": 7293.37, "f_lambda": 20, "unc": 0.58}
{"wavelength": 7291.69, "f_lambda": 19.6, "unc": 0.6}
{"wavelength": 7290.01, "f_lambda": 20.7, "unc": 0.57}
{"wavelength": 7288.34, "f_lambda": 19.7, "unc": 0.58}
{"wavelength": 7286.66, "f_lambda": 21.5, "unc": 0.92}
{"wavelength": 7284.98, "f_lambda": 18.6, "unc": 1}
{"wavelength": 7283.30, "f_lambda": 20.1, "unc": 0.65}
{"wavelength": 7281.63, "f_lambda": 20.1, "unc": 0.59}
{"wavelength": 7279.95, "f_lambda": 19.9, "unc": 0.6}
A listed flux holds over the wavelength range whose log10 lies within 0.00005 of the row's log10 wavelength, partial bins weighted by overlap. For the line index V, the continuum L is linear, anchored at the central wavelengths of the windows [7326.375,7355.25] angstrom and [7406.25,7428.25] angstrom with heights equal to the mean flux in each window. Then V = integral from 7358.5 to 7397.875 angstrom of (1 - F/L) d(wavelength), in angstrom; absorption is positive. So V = -0.5 angstrom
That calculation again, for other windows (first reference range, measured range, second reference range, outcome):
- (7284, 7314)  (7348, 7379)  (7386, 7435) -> -0.6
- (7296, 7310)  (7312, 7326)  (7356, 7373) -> 0.0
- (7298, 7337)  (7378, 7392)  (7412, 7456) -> 0.1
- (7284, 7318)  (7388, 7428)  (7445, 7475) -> 0.5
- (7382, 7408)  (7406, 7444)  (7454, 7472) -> 0.2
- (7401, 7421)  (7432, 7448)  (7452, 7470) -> 0.2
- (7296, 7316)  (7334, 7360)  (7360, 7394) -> -0.2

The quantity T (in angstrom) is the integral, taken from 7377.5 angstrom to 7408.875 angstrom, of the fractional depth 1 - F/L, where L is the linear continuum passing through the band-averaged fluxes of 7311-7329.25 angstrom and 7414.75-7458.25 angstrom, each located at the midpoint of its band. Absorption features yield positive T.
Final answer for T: 0.2 angstrom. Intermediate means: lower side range 20.1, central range 19.8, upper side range 19.9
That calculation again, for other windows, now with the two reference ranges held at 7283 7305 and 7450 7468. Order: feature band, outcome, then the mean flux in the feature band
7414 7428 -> 0.18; 19.8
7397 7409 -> 0.30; 19.6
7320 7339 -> 0.08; 20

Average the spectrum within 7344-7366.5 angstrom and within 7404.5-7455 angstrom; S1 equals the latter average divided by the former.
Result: 0.98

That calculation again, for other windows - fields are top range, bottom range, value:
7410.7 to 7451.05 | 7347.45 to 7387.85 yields 0.98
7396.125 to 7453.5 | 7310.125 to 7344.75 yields 0.98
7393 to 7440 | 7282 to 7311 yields 0.98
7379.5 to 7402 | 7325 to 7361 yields 0.98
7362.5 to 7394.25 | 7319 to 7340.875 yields 1.00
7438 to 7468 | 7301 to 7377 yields 0.99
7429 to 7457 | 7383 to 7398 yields 1.01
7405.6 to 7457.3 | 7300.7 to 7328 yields 0.99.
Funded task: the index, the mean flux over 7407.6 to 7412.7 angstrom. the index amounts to 19.1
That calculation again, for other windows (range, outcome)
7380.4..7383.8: 20.6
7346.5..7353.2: 20.1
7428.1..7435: 19.8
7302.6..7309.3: 20.2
